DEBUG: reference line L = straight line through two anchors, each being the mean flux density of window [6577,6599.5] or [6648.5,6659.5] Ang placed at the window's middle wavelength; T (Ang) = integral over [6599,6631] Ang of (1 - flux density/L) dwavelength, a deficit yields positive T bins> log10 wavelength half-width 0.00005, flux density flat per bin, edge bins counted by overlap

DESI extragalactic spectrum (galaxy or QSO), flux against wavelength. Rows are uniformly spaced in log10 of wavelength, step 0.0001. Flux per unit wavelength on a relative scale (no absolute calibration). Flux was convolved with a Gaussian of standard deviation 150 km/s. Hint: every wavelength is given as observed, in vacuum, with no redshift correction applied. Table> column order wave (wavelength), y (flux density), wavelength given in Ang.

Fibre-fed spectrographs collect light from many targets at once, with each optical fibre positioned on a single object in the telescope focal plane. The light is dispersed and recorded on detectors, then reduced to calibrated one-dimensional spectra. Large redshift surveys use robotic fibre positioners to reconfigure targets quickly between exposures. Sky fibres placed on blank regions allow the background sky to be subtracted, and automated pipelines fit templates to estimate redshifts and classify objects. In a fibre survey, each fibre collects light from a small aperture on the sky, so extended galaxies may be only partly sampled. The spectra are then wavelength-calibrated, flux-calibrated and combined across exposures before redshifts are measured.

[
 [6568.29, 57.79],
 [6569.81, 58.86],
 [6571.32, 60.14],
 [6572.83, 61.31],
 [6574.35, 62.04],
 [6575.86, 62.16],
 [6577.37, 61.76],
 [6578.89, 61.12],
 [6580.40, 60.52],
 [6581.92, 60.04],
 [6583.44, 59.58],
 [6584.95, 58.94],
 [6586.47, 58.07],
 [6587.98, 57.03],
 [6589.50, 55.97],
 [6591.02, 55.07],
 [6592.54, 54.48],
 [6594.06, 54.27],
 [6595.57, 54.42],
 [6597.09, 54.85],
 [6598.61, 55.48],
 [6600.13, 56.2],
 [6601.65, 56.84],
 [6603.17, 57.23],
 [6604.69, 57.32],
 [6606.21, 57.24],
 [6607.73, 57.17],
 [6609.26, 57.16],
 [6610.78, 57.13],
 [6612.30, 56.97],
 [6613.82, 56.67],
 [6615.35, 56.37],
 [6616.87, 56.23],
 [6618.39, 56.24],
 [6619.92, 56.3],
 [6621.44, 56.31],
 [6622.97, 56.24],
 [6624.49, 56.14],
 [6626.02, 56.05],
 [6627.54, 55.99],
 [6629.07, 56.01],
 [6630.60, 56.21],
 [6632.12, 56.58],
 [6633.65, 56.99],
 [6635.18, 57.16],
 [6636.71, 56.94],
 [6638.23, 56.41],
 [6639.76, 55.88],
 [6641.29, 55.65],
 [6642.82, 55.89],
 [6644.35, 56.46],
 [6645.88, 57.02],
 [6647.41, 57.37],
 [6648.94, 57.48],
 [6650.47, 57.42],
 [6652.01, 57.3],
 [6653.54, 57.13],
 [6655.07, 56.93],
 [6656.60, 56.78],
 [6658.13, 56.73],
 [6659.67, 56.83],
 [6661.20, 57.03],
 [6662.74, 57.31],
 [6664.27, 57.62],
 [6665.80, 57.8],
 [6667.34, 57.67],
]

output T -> 0.4 Ang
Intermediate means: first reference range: 57.3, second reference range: 57.1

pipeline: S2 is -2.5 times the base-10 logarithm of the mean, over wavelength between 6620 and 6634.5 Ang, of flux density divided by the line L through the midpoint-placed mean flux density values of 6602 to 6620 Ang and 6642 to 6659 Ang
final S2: 0.011 mag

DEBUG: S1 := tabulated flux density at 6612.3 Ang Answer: 56.97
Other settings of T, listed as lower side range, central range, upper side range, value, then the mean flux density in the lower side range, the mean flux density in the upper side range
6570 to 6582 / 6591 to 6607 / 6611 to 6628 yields 0.76 Ang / 61.1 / 56.4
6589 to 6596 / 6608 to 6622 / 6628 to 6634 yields -0.23 Ang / 54.8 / 56.4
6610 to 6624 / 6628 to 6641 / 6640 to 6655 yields 0.05 Ang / 56.5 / 56.8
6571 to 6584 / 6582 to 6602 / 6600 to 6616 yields 0.92 Ang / 61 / 57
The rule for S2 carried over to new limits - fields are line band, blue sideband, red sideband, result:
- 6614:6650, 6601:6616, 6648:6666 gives 0.01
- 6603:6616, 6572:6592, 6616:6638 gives 0.01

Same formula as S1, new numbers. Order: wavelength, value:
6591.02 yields 55.07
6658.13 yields 56.73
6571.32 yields 60.14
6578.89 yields 61.12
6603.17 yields 57.23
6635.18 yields 57.16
